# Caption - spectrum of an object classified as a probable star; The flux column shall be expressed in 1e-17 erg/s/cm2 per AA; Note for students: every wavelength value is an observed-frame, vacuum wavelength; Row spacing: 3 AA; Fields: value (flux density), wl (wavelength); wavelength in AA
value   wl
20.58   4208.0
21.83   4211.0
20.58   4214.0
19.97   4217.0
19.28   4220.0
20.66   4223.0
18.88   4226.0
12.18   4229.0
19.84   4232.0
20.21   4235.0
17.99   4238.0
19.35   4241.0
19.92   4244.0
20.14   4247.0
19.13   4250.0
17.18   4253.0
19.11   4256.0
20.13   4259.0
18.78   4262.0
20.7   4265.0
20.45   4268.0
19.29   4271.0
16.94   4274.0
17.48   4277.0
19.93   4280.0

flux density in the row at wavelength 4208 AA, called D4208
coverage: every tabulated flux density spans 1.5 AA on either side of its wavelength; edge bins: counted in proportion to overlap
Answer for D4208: 20.58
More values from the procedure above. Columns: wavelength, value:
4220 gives 19.28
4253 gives 17.18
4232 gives 19.84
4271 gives 19.29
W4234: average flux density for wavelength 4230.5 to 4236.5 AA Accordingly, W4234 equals 20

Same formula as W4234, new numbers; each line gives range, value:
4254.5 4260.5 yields 19.6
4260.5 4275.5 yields 19.2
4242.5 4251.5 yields 19.7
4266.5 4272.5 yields 19.9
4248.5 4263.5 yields 18.9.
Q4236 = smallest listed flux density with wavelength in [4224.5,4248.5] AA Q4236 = 12.18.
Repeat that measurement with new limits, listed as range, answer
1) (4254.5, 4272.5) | 18.78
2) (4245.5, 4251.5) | 19.13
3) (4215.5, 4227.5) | 18.88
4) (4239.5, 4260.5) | 17.18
